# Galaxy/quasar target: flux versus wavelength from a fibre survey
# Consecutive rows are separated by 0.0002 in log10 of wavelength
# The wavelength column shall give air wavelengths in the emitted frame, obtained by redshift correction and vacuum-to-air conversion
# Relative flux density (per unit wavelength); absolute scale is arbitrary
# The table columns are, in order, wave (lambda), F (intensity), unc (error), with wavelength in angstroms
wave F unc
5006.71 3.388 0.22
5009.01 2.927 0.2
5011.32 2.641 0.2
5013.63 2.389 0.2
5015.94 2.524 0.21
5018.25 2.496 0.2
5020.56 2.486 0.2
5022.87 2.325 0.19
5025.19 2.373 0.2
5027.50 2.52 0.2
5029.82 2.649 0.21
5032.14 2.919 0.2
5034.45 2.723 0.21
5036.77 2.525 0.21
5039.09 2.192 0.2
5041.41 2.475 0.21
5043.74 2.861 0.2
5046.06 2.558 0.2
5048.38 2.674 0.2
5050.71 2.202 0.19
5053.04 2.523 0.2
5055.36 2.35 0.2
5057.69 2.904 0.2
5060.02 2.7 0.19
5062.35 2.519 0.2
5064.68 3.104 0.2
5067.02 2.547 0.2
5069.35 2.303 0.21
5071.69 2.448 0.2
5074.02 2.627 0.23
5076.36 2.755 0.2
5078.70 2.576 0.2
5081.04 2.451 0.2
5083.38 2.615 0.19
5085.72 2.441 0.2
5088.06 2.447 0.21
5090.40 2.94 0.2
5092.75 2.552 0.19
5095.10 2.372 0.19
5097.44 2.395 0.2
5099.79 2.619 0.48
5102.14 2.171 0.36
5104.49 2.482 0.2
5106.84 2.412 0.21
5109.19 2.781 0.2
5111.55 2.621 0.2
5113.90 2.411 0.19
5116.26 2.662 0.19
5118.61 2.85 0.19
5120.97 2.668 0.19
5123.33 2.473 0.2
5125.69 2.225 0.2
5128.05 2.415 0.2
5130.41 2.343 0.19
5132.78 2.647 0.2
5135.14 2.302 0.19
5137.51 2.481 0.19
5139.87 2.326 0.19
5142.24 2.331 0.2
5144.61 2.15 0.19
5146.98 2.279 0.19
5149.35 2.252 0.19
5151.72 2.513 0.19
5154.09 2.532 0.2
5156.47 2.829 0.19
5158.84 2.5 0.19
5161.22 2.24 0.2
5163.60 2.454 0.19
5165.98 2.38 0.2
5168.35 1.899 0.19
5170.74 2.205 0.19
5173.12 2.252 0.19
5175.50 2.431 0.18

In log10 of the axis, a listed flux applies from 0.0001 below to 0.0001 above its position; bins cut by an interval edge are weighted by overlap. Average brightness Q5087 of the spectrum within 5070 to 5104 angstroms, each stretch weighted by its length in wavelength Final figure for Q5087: 2.52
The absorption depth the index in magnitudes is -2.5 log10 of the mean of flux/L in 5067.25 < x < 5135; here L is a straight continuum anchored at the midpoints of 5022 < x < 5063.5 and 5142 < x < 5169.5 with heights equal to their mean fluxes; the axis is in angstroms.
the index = -0.03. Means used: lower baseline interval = 2.56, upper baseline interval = 2.37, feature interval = 2.52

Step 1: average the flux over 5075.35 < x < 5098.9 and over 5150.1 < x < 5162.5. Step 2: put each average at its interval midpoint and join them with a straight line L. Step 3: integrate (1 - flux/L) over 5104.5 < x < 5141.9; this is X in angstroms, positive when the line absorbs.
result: 0.44 angstroms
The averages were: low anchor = 2.55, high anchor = 2.51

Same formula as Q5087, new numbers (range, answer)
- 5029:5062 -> 2.59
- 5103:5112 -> 2.56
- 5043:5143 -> 2.54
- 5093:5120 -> 2.53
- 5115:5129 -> 2.55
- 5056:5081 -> 2.63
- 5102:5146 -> 2.47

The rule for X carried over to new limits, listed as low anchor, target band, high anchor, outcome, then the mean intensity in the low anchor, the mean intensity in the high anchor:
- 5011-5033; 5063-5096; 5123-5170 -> -1.8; 2.52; 2.37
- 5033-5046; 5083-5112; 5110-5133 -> 0.2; 2.56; 2.53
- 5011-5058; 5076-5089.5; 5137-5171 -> -0.4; 2.53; 2.36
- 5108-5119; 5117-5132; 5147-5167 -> 0.6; 2.65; 2.45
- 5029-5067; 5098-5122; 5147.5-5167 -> -0.4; 2.61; 2.46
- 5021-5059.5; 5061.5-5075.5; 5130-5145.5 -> -0.5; 2.55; 2.37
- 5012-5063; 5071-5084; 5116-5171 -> -0.5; 2.54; 2.41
